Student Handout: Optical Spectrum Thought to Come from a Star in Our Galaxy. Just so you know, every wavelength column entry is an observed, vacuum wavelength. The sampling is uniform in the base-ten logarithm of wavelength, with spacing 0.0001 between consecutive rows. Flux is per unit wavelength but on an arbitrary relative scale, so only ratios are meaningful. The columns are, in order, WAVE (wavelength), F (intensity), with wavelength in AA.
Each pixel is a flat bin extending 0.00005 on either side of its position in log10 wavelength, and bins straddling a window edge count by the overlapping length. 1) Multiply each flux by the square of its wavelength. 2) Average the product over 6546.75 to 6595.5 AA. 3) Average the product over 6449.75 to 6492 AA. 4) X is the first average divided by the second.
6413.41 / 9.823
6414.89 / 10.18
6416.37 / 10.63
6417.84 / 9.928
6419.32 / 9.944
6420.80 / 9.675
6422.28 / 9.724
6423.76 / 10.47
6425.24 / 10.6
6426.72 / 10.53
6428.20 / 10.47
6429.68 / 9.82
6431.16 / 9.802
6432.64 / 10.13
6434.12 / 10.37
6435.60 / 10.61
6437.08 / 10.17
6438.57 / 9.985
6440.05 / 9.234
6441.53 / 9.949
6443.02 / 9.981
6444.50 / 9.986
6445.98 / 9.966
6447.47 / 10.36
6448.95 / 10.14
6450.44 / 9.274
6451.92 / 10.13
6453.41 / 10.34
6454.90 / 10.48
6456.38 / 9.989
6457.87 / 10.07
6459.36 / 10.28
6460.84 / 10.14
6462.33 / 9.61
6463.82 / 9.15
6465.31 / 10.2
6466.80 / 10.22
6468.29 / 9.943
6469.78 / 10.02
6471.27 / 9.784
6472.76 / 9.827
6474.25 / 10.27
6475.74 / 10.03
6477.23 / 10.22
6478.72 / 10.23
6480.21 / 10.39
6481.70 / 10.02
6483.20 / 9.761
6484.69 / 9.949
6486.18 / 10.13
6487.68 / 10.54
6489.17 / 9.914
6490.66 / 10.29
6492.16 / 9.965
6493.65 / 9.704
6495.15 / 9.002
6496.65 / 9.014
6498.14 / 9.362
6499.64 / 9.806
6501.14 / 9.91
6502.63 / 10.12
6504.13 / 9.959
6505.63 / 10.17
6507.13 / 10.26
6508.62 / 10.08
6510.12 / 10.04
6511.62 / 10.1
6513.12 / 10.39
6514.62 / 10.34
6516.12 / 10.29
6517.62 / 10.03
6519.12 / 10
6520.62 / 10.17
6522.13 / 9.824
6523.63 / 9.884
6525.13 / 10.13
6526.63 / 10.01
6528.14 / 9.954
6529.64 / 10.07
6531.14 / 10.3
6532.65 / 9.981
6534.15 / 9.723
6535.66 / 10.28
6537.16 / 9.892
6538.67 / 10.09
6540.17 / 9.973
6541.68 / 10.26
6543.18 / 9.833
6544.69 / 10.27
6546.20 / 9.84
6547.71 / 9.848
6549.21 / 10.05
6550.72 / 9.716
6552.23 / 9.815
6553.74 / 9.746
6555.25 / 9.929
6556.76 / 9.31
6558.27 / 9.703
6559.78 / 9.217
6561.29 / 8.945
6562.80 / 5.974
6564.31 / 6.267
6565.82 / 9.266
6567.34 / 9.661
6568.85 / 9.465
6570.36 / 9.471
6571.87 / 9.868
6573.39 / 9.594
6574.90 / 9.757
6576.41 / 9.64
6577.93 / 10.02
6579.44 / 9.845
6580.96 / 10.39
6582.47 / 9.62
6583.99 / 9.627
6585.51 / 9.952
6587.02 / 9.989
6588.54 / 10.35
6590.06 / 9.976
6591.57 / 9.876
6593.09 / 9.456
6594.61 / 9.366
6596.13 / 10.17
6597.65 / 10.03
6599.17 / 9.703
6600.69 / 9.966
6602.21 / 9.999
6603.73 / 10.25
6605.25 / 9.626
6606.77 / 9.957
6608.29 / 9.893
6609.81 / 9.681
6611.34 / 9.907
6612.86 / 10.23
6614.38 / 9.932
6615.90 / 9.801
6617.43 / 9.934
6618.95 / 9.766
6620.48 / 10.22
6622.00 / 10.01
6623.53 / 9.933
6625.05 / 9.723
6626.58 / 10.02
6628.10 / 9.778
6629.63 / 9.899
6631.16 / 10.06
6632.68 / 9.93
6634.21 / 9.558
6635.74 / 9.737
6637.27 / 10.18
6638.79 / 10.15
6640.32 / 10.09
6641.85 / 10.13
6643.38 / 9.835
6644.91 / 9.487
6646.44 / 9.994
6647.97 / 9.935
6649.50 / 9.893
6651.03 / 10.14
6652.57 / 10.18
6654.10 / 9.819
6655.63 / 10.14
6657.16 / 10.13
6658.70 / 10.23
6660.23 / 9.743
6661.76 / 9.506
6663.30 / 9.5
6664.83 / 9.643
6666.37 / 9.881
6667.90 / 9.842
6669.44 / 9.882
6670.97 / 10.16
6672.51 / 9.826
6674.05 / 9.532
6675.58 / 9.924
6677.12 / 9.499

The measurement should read 0.97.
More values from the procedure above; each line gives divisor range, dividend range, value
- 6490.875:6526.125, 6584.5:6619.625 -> 1.02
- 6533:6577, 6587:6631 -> 1.06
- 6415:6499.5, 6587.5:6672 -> 1.04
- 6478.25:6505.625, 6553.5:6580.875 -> 0.95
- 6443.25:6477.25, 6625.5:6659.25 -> 1.05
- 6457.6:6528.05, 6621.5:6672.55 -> 1.04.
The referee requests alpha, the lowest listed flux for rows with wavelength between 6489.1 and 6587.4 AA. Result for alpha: 5.974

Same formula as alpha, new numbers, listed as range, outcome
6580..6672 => 9.366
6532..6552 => 9.716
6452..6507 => 9.002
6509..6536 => 9.723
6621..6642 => 9.558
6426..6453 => 9.234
